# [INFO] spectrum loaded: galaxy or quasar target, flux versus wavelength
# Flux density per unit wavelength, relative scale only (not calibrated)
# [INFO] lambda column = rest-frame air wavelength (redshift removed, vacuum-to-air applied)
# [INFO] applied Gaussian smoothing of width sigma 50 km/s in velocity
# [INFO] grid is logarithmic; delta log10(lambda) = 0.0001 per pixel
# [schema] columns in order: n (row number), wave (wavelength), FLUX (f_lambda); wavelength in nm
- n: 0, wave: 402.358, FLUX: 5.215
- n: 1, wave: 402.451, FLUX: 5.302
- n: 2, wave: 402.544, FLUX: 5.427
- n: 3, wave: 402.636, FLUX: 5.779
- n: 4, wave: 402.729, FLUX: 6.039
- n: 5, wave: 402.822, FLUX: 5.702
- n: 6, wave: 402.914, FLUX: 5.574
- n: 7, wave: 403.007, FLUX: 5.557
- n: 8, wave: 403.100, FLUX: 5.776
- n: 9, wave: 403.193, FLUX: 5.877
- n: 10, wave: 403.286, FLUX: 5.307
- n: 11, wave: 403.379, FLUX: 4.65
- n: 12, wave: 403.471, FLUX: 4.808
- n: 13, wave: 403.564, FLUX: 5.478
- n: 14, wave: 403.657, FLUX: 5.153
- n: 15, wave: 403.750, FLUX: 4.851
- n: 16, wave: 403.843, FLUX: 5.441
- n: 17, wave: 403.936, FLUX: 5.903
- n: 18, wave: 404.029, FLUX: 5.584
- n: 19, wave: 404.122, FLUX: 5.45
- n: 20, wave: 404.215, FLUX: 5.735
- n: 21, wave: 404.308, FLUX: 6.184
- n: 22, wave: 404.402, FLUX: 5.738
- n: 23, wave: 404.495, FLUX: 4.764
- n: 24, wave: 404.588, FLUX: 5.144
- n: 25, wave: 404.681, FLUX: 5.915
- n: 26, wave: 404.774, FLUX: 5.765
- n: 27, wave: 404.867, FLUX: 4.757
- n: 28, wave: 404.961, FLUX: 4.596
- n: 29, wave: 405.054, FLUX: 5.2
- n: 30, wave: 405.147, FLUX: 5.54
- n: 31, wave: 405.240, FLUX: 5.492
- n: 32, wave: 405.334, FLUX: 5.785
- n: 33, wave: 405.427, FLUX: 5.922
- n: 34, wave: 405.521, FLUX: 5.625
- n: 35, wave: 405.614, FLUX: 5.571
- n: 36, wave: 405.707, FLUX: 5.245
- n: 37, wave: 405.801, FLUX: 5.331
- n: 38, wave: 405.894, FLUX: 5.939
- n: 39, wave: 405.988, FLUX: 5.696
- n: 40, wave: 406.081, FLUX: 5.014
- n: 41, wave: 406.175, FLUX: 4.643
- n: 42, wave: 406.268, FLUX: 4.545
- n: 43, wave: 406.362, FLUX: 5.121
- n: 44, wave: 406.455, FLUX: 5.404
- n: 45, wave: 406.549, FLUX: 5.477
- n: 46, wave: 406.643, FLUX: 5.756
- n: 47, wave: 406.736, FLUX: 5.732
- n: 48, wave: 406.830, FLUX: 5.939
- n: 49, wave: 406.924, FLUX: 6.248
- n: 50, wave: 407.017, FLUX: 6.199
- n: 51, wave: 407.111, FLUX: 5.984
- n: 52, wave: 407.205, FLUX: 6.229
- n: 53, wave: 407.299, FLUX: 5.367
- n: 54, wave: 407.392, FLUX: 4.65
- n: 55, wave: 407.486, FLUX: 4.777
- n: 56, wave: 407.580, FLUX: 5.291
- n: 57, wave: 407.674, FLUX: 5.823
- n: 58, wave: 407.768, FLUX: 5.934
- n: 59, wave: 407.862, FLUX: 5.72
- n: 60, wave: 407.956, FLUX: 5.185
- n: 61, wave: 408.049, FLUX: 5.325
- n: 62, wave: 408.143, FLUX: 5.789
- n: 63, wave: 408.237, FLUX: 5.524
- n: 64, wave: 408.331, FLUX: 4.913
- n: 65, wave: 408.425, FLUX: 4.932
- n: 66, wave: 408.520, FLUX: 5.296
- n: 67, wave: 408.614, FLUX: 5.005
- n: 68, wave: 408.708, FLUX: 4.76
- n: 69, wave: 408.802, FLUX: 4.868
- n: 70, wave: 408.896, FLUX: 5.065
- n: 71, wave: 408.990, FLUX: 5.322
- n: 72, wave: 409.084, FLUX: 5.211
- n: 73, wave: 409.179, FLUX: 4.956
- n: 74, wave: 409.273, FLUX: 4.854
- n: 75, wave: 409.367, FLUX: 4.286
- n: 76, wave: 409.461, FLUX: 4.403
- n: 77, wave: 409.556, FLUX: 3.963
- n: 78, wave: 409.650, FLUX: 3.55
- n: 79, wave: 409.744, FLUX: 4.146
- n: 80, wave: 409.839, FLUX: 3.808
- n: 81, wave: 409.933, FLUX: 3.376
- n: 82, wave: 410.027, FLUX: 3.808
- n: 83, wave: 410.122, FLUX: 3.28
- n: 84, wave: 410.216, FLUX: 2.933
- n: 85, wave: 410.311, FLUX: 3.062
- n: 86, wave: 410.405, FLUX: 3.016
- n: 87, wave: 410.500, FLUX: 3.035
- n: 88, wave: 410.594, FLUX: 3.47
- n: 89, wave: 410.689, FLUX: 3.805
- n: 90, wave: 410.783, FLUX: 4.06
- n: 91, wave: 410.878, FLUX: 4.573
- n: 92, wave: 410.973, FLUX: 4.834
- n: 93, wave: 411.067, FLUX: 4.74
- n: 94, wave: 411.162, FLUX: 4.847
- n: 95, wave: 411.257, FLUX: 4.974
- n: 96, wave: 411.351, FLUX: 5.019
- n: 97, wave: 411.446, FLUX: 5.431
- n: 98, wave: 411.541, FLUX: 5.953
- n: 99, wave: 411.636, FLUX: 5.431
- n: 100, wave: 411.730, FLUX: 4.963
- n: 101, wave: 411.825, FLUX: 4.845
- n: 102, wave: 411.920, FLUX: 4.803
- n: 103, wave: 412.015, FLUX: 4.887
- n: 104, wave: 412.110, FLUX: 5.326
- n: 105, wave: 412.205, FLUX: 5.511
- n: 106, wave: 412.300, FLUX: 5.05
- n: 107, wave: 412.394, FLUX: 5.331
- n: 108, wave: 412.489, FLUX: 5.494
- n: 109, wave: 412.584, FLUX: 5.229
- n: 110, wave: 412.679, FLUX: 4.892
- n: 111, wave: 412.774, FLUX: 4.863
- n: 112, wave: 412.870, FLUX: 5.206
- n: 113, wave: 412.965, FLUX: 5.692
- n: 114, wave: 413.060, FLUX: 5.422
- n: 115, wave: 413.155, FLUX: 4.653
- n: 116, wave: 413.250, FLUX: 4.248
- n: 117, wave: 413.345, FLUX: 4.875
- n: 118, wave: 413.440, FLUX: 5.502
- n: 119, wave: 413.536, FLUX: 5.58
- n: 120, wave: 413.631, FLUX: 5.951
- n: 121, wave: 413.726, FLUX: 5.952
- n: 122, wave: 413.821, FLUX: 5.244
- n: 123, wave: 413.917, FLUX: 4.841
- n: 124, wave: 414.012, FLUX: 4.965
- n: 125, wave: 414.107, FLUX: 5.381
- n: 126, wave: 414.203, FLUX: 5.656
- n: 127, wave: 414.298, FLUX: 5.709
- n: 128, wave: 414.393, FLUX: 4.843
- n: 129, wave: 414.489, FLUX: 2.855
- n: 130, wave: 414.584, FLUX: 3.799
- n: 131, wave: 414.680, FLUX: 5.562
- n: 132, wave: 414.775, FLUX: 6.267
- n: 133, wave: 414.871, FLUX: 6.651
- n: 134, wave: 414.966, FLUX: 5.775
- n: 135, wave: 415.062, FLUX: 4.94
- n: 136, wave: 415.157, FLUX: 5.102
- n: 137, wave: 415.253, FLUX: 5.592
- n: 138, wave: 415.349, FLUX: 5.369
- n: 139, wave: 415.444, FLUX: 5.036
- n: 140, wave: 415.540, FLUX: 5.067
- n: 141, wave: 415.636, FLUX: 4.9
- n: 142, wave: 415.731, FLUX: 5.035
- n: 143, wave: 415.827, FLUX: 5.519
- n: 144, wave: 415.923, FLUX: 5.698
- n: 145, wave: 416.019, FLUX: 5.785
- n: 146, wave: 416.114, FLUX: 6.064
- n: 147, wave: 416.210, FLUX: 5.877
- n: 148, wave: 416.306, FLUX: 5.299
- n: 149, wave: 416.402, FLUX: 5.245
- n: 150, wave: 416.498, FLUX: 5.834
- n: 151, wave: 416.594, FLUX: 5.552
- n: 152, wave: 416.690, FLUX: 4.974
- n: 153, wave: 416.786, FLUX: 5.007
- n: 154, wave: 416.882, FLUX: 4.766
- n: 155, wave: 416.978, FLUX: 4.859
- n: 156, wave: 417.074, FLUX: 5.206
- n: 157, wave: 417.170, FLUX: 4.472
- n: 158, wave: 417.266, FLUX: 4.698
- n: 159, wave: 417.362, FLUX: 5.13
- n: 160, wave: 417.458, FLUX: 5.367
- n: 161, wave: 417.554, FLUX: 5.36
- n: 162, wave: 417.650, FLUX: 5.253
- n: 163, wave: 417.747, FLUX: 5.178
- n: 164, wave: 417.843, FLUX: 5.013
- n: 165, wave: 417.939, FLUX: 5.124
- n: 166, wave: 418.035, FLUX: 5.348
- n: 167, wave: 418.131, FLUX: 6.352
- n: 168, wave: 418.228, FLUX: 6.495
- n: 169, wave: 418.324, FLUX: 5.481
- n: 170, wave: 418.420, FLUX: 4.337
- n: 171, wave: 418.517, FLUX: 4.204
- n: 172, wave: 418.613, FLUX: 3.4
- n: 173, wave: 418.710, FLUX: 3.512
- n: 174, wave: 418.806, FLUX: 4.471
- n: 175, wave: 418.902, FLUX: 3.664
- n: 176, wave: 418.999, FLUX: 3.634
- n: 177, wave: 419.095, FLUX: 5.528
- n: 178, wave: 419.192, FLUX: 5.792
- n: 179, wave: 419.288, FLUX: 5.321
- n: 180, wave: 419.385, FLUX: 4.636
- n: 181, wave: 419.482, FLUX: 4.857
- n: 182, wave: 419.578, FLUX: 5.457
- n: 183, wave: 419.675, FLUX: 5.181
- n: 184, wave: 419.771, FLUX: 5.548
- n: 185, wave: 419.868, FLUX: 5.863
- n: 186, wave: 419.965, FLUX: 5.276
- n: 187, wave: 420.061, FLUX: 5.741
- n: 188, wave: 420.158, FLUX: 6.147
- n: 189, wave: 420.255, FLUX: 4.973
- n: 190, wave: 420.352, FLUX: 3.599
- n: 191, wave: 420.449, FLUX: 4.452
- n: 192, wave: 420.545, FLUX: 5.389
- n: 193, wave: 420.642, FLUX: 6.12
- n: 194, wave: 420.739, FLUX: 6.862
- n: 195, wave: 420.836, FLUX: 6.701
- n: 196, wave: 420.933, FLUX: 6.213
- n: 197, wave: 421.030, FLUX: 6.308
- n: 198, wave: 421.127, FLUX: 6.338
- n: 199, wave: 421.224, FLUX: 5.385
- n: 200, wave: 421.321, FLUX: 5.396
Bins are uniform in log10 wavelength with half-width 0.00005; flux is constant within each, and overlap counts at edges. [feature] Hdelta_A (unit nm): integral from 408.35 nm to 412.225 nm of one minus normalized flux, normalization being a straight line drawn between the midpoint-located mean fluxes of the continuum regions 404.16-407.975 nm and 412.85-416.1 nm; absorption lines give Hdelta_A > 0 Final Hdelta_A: 0.64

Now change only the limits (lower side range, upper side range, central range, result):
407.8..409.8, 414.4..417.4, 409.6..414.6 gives 0.36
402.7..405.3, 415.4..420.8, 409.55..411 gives 0.45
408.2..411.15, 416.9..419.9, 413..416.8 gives -0.48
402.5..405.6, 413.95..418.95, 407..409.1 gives 0.01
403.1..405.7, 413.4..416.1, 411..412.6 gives 0.06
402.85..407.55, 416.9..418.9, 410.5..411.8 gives 0.12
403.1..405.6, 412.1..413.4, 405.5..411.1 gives 0.45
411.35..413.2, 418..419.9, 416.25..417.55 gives -0.03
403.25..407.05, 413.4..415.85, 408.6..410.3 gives 0.35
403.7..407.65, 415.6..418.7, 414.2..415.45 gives 0.01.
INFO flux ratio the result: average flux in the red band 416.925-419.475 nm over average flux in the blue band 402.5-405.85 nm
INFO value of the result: 0.9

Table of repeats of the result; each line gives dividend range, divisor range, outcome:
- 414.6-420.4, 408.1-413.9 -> 1.09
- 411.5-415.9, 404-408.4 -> 0.95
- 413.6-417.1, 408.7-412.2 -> 1.20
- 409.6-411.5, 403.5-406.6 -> 0.74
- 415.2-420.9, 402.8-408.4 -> 0.95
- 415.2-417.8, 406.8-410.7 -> 1.11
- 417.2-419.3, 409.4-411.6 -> 1.20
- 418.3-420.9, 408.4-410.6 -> 1.20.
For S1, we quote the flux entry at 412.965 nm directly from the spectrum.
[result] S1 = 5.692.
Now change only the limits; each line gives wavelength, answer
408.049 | 5.325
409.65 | 3.55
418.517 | 4.204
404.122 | 5.45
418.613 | 3.4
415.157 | 5.102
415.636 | 4.9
